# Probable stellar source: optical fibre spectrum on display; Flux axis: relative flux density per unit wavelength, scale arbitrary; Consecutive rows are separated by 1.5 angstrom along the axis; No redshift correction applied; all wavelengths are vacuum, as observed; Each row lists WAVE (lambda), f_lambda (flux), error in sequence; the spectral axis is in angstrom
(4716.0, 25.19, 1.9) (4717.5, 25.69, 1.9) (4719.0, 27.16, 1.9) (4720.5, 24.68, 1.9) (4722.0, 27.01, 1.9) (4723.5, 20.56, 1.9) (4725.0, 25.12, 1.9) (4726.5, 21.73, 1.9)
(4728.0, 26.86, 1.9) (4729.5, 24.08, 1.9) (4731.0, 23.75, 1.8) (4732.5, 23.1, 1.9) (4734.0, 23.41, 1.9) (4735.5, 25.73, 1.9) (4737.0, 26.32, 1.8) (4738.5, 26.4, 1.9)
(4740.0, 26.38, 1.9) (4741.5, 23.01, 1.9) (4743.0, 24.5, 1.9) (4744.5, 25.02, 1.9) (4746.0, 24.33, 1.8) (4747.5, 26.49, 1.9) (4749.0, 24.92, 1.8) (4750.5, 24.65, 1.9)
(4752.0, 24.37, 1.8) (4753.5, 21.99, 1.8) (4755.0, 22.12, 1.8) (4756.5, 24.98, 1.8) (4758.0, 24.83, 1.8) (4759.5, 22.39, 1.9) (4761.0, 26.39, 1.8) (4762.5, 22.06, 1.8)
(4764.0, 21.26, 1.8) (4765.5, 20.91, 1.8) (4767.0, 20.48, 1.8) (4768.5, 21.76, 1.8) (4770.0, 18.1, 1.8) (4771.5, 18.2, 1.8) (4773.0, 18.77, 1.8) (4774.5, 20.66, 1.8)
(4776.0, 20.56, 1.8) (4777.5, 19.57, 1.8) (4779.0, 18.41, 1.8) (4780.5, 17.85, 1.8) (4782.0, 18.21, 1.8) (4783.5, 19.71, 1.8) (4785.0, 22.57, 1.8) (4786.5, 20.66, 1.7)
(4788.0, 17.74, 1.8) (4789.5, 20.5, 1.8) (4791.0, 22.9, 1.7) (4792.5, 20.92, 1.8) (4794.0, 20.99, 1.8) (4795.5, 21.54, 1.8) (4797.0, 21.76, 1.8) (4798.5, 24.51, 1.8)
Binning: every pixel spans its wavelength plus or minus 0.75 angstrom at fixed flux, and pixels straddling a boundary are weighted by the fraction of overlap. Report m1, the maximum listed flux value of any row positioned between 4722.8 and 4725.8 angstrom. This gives 25.12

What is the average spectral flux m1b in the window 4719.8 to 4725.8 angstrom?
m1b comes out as 24.3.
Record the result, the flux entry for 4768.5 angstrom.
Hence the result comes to 21.76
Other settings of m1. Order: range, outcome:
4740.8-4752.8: 26.49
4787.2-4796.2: 22.9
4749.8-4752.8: 24.65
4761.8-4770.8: 22.06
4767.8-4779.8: 21.76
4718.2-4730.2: 27.16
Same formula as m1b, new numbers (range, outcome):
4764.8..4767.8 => 20.7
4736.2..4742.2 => 25.6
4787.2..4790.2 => 19.1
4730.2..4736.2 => 24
